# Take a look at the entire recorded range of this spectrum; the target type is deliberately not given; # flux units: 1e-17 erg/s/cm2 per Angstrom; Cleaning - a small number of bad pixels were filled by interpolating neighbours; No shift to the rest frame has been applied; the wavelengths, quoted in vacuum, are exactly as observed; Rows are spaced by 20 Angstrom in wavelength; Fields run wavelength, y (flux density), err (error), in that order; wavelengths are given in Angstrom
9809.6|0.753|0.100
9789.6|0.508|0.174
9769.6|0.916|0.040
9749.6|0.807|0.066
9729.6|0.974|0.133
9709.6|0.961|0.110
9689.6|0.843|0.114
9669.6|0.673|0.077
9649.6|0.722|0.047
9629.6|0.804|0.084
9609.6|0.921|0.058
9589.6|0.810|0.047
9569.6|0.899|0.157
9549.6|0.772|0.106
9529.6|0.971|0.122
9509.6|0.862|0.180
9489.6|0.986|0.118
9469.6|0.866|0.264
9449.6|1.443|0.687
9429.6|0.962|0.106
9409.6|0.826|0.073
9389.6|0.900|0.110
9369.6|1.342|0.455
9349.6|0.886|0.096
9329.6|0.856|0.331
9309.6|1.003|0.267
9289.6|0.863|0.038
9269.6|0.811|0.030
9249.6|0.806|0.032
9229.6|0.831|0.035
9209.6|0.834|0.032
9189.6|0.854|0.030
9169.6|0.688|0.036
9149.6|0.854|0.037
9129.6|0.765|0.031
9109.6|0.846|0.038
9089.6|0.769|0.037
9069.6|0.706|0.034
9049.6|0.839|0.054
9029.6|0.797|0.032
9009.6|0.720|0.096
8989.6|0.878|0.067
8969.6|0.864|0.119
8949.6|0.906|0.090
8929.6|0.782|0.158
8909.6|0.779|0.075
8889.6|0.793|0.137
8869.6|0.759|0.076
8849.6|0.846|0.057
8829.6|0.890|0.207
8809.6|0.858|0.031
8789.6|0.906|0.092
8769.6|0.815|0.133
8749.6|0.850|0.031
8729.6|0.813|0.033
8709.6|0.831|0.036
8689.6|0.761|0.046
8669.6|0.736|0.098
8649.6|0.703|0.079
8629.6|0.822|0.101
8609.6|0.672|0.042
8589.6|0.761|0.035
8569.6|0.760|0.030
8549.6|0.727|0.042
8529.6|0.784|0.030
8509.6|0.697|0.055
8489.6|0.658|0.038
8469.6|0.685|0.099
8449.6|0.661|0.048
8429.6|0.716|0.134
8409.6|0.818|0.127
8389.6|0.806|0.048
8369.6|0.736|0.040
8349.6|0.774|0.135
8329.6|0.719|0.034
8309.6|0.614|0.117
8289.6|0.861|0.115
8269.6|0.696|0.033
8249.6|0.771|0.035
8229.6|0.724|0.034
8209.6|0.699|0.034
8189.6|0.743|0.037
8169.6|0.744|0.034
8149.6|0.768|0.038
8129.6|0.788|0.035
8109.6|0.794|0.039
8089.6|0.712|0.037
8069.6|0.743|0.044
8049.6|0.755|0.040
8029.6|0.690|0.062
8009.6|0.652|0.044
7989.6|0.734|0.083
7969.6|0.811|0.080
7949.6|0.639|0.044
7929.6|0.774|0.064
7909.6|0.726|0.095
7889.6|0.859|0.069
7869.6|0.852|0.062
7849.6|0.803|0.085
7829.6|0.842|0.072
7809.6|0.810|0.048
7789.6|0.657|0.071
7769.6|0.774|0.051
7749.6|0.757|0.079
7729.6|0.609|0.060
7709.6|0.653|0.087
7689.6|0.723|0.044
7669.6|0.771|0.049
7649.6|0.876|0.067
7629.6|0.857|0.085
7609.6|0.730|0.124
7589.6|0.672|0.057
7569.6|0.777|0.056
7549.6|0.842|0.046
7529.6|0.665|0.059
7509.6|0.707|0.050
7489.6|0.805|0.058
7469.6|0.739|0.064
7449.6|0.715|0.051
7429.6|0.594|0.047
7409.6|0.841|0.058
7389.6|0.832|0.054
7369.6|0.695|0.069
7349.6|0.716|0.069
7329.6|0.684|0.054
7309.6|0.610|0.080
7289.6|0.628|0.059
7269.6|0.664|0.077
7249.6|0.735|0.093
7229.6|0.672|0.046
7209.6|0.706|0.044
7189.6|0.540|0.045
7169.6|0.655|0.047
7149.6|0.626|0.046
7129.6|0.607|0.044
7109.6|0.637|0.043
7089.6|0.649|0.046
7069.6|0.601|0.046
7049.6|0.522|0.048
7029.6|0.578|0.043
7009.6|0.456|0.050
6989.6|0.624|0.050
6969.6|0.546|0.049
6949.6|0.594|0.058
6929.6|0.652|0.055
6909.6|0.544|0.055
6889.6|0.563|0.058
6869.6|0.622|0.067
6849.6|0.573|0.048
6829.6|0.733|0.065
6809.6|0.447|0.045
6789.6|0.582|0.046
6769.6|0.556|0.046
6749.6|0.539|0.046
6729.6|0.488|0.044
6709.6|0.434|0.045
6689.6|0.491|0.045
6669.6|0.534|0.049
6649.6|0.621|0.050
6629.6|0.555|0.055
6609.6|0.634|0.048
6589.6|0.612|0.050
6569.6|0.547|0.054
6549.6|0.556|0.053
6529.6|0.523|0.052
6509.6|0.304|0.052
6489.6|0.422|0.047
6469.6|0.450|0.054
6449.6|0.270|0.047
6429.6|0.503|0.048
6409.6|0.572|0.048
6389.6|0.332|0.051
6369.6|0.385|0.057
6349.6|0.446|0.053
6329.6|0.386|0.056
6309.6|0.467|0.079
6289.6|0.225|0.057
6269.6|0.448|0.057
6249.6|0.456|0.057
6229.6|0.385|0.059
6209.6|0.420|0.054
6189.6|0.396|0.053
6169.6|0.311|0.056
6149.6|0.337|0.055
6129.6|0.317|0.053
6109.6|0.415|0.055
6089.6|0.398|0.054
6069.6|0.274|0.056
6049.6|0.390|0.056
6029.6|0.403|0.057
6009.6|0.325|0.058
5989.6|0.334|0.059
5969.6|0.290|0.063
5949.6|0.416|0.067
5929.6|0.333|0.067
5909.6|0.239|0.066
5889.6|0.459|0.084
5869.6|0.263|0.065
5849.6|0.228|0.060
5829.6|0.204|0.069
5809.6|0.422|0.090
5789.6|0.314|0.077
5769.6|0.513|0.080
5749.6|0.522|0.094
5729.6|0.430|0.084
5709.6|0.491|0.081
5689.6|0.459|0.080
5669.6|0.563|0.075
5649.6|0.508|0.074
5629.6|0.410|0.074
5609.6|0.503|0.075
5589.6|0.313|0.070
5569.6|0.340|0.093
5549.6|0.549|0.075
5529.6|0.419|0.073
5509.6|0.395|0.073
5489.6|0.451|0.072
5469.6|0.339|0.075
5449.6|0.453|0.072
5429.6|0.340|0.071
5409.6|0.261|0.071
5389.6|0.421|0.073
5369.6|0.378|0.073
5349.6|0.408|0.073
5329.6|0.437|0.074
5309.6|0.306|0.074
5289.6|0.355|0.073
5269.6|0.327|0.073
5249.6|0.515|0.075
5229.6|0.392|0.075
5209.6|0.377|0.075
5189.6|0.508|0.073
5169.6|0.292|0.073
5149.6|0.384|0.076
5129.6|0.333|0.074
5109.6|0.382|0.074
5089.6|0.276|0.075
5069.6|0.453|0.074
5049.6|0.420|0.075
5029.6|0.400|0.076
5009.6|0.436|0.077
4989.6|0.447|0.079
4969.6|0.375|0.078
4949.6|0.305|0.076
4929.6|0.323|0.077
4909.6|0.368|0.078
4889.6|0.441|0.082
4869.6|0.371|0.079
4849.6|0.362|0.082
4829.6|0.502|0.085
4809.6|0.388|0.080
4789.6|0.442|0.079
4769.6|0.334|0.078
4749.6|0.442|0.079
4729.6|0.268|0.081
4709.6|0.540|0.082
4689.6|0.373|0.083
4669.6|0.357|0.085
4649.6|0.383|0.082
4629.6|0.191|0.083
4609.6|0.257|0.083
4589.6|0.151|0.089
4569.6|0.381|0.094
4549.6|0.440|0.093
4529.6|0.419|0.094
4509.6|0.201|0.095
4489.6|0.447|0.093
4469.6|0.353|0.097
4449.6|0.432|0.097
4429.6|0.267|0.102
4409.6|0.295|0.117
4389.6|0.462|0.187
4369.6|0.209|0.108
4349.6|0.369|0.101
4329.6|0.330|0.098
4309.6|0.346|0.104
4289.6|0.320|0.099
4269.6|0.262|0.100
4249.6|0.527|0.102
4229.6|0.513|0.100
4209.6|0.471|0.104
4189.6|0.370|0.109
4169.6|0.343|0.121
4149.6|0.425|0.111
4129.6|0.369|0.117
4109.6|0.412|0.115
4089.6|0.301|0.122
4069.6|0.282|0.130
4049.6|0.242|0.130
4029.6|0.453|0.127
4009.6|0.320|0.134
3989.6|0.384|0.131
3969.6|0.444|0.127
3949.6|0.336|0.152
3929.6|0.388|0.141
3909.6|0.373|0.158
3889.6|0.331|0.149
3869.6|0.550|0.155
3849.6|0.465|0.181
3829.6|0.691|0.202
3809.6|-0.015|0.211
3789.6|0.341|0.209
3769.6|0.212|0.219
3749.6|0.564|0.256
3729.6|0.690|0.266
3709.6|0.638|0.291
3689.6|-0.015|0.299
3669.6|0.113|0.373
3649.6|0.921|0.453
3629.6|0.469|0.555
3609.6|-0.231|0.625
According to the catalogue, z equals 0.639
